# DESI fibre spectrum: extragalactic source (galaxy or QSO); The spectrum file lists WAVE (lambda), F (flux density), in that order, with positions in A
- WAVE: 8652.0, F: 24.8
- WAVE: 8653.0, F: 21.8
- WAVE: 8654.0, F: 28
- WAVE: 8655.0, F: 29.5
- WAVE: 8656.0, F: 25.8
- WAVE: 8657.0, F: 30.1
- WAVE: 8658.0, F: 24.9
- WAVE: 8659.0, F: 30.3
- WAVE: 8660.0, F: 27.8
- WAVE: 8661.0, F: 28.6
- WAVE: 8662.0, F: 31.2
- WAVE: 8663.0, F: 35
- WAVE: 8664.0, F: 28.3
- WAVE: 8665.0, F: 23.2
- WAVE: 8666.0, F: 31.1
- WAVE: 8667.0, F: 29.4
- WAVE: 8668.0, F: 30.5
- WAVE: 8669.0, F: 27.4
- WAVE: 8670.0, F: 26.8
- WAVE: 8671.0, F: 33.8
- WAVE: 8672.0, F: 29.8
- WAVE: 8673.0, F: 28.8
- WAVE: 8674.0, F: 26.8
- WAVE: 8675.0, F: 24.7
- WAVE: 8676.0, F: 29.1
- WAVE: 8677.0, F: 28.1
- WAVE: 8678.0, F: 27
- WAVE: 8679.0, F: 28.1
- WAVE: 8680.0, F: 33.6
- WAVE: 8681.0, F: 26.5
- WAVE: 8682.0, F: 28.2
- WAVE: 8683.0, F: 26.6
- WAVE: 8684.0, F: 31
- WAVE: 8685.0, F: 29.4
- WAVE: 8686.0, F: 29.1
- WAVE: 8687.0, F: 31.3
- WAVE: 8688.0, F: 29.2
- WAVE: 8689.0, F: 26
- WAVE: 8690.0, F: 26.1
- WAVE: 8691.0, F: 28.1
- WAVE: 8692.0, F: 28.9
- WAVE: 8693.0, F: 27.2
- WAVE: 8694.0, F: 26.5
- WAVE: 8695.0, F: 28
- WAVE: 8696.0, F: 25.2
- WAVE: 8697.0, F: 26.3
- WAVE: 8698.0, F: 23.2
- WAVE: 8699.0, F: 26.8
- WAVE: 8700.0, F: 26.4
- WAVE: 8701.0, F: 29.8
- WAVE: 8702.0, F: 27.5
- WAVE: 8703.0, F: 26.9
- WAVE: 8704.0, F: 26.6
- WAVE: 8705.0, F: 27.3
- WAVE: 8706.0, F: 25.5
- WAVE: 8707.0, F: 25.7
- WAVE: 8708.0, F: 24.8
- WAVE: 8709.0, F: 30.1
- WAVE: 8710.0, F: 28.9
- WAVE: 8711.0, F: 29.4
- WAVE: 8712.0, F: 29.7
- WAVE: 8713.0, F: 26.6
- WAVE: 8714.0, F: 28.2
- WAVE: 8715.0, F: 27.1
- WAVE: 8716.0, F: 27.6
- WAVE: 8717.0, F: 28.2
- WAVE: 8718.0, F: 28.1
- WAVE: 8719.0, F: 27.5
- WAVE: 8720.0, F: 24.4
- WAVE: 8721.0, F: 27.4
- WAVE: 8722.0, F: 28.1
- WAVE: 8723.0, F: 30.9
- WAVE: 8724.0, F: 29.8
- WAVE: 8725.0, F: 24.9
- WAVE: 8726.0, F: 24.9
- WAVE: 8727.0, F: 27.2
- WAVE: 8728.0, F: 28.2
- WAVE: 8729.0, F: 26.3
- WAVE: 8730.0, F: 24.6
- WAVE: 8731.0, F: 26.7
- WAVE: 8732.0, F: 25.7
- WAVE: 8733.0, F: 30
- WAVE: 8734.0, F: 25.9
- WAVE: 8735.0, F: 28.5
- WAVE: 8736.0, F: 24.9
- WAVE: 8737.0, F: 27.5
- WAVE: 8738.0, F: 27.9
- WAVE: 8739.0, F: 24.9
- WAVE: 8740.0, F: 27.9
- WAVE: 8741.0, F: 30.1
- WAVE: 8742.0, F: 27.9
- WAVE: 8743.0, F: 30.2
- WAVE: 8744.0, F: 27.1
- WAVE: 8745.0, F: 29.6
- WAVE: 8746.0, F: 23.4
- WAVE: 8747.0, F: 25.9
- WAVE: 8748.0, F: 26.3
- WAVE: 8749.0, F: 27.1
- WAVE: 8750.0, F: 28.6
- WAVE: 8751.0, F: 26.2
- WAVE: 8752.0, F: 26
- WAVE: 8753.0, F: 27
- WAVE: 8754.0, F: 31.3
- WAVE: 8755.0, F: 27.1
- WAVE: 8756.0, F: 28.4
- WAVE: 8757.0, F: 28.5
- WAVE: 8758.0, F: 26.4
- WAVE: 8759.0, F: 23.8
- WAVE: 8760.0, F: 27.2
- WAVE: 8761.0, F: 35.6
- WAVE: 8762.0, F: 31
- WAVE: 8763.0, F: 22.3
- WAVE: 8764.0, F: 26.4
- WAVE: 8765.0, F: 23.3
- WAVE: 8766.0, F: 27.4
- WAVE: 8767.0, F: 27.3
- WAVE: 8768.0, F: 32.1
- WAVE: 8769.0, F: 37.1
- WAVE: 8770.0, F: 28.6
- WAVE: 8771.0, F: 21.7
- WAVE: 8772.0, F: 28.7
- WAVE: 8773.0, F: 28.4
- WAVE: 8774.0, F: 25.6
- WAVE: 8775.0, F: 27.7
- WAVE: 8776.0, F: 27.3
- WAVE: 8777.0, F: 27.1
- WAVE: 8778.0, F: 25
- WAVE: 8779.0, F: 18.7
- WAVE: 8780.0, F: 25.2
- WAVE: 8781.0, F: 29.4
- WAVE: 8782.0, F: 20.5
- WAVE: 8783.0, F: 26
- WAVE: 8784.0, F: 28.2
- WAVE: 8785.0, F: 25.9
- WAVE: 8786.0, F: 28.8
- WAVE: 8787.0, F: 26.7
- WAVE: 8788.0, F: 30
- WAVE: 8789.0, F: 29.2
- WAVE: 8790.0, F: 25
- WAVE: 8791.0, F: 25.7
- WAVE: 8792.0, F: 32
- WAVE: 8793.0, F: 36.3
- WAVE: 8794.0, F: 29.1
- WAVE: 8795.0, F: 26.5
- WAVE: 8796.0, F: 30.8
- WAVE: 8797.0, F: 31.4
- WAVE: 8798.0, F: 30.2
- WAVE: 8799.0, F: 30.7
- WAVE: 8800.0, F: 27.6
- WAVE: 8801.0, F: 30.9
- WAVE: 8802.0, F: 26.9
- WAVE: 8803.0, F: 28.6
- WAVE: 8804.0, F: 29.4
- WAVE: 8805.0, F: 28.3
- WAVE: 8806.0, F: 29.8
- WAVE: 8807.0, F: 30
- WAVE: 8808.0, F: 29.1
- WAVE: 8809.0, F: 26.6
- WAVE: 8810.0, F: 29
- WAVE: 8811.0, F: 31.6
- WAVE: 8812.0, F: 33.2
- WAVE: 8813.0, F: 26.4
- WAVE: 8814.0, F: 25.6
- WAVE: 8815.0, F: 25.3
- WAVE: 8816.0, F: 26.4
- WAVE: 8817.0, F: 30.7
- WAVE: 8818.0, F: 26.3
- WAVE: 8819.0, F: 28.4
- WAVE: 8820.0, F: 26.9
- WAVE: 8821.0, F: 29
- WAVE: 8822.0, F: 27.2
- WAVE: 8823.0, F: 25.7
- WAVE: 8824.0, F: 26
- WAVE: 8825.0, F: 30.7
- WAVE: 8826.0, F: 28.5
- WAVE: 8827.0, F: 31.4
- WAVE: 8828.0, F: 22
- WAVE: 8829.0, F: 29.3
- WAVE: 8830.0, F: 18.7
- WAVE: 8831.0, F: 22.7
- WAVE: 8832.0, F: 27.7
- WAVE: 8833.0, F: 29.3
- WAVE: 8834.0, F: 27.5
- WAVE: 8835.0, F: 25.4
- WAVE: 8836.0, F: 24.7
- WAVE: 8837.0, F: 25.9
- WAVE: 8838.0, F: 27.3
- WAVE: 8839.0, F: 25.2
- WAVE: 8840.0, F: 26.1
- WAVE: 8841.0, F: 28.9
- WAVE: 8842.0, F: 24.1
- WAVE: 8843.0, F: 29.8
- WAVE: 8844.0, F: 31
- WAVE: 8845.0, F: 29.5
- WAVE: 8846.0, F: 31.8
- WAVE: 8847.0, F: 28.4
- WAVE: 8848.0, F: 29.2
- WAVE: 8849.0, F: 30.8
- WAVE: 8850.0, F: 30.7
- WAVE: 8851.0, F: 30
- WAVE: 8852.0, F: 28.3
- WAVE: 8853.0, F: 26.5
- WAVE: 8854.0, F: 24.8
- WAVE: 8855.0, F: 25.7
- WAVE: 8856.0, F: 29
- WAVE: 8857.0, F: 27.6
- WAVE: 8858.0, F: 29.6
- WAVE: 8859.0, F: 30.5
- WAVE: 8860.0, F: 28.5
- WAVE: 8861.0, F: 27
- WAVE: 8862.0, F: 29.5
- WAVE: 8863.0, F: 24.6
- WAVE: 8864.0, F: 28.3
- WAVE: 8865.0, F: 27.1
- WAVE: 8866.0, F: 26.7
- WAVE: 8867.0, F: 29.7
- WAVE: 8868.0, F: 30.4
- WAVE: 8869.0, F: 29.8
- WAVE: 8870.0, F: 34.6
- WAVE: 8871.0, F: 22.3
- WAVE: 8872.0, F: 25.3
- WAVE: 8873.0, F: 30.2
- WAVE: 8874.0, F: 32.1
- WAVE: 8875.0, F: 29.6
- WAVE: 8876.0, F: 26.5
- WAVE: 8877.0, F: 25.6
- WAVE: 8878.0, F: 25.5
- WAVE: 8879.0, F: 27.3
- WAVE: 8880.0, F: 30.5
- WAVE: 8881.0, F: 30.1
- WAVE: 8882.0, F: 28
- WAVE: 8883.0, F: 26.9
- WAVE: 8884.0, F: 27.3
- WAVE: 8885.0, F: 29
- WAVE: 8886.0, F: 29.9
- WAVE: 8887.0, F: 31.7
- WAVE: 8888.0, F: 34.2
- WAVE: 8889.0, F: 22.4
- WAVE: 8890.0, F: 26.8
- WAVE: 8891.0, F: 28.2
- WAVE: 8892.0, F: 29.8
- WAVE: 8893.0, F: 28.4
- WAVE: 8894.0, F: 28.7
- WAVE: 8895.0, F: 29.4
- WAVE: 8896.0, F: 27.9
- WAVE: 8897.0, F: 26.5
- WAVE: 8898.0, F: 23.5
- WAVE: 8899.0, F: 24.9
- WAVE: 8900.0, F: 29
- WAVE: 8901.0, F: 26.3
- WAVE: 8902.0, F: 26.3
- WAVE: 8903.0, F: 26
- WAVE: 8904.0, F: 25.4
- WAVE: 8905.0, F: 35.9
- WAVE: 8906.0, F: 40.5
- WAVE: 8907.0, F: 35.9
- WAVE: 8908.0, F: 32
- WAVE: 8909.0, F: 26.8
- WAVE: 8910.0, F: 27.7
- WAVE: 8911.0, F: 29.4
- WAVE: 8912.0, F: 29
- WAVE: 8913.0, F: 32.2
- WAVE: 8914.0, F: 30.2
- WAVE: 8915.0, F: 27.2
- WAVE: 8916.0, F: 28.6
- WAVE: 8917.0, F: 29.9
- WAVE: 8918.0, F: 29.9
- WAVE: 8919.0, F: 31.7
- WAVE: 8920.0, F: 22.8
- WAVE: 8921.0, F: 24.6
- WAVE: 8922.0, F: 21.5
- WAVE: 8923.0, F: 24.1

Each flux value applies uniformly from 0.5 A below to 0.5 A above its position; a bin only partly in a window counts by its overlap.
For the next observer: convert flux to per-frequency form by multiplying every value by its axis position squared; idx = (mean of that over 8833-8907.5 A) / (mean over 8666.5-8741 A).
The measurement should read 1.1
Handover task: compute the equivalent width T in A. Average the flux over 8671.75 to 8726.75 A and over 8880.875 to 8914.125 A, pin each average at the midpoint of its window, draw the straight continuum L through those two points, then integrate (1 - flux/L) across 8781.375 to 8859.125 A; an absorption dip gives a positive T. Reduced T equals 1.2 A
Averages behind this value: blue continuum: 27.7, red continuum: 29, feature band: 28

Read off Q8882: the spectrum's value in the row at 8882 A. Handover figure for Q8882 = 28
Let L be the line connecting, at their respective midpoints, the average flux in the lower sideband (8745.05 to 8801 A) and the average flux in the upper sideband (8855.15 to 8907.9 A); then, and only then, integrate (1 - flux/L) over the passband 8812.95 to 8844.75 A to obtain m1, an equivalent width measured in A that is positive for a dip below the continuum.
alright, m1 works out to 1.4 A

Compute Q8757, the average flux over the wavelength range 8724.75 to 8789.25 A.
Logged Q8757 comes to 27.2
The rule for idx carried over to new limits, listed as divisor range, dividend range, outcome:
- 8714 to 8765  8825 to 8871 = 1.04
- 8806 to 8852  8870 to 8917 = 1.05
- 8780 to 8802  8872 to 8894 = 1.02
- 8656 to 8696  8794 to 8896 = 1.03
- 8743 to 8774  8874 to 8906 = 1.05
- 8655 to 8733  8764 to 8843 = 1.02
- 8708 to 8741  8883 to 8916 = 1.10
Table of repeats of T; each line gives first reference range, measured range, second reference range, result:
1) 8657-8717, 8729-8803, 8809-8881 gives 0.9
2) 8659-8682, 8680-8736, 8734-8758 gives 1.4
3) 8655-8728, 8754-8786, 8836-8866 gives 1.0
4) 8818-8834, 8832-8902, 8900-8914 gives 1.2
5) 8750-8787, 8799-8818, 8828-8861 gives -0.9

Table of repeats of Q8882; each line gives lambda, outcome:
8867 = 29.7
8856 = 29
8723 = 30.9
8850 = 30.7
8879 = 27.3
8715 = 27.1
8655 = 29.5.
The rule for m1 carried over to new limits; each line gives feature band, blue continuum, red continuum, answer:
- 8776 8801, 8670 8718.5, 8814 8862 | -0.1 A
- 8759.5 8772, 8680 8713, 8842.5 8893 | -0.1 A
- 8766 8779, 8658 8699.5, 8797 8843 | 0.1 A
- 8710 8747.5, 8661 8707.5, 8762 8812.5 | 0.9 A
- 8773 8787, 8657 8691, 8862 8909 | 1.3 A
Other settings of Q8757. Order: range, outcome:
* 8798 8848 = 27.8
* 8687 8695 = 27.7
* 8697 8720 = 27.3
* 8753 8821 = 28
